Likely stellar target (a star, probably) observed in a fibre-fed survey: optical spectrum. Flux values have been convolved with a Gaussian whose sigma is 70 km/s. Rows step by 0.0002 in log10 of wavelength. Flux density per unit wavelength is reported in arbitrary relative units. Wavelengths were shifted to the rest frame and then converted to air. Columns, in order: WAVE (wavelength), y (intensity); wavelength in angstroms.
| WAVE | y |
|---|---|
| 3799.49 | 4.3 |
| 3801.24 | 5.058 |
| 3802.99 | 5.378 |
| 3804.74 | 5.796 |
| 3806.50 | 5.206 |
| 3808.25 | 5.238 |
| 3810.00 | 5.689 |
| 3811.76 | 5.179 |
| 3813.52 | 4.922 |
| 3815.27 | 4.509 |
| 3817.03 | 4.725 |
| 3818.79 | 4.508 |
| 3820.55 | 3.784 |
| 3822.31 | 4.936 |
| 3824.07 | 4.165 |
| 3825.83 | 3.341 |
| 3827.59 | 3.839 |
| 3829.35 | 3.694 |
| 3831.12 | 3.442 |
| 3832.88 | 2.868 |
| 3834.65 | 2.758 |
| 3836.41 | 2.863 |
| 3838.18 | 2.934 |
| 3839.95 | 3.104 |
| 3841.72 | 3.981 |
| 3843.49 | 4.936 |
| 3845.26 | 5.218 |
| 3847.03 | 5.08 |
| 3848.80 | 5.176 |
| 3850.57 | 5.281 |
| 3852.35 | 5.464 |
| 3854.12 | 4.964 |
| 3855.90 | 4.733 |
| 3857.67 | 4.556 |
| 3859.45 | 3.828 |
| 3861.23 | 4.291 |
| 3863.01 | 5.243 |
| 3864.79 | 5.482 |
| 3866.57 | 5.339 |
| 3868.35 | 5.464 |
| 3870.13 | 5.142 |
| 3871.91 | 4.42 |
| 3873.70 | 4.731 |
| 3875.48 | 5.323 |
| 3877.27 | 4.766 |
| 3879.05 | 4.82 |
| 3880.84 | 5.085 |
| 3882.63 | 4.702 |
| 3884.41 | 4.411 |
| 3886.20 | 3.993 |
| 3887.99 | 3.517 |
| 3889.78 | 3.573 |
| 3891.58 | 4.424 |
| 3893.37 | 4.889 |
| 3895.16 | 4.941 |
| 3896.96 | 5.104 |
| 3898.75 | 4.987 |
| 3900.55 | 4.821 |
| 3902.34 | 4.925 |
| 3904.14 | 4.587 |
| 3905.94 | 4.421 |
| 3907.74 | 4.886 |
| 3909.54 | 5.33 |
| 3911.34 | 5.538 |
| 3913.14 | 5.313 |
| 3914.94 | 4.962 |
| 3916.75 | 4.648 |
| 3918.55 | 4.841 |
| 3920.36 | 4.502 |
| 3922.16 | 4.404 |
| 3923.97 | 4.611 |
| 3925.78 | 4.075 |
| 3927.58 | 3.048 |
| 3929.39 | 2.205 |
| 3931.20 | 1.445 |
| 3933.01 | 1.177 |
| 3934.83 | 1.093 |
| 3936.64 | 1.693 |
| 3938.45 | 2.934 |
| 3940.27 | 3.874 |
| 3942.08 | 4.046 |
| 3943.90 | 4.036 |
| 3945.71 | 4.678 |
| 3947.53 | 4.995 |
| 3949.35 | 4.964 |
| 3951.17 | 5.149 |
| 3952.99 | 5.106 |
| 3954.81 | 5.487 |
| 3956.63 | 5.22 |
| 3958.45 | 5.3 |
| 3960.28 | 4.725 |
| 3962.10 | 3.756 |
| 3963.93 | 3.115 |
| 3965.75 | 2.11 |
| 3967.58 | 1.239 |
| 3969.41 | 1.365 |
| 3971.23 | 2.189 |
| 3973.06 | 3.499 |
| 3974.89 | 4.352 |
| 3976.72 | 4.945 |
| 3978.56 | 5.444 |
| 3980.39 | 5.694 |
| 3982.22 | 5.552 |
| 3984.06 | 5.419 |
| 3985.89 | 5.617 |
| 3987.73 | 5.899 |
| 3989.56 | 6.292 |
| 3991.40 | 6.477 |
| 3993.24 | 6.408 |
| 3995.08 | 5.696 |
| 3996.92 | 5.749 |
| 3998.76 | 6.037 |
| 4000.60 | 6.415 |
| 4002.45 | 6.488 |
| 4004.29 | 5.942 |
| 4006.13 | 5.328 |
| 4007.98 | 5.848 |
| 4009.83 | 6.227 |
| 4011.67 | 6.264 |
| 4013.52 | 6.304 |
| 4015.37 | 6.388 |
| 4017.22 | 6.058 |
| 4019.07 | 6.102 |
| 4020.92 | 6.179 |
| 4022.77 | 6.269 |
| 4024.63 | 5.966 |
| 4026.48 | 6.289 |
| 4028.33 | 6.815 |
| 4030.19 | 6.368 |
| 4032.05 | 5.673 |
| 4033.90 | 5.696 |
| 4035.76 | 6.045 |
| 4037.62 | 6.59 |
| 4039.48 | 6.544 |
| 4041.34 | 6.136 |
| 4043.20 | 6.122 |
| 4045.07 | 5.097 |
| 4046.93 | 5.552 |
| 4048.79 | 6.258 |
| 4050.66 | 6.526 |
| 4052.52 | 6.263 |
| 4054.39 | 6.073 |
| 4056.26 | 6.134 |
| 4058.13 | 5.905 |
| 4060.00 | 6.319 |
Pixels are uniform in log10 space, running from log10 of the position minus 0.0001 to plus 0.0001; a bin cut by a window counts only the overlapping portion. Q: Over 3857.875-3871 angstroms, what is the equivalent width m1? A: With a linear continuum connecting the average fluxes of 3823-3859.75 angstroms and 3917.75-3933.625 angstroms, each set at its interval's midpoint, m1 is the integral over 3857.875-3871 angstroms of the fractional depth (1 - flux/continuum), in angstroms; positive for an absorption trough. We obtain -3.5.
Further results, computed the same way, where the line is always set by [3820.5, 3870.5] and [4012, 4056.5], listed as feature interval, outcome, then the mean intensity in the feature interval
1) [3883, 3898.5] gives 1.2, 4.4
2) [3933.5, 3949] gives 5.5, 3.41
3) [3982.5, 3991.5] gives -0.3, 5.86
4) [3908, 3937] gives 7.5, 3.74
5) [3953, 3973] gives 7.0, 3.53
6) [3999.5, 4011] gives -0.4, 6.05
